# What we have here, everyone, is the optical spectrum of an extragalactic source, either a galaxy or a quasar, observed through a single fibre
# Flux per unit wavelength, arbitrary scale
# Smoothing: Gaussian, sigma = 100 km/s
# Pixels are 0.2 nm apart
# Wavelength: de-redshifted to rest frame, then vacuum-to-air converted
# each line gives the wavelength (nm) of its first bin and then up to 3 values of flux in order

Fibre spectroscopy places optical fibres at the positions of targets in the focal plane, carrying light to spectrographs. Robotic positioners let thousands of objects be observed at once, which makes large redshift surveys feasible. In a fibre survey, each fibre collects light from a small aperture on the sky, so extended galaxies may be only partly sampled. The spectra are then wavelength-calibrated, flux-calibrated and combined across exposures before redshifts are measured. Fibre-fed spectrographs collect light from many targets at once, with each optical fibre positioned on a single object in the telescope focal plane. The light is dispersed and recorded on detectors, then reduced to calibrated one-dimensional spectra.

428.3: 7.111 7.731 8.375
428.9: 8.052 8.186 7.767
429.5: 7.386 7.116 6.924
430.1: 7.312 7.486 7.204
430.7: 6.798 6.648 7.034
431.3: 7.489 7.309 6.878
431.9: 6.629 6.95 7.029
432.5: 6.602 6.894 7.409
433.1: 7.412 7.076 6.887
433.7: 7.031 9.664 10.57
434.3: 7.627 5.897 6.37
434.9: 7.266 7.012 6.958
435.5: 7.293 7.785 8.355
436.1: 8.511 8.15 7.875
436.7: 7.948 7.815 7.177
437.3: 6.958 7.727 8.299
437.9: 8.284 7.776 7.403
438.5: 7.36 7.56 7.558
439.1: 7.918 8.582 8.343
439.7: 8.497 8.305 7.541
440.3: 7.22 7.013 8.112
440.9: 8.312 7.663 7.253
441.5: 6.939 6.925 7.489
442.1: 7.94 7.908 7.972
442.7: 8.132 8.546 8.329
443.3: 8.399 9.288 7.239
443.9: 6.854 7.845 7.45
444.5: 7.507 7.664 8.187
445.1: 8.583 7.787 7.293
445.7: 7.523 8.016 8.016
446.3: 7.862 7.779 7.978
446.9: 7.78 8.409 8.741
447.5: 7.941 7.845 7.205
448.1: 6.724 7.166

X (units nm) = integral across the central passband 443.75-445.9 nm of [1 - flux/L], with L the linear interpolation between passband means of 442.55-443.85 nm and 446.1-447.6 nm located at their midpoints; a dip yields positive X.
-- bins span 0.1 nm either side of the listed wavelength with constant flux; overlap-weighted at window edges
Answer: 0.13 nm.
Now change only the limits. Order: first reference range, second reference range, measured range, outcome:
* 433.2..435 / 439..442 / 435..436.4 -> -0.016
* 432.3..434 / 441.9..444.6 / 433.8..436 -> -0.076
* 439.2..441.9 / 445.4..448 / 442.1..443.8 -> -0.091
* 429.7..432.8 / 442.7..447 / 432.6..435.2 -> -0.102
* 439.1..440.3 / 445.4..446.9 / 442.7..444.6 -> -0.007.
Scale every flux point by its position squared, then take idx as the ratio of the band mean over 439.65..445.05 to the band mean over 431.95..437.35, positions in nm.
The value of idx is 1.1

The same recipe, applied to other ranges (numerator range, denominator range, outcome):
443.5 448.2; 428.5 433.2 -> 1.15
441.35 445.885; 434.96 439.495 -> 1.04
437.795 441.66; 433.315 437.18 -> 1.03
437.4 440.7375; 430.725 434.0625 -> 1.12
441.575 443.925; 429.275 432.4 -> 1.18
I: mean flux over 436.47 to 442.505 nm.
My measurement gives 7.73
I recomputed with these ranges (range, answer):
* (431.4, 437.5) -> 7.45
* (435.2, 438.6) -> 7.75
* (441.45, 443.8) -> 7.95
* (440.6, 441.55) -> 7.69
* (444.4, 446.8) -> 7.85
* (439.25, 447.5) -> 7.88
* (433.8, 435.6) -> 7.63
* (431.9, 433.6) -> 7.01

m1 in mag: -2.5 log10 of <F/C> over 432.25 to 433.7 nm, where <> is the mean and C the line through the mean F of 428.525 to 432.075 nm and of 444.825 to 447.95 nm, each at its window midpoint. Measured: 0.06 mag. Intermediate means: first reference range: 7.33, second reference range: 7.94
